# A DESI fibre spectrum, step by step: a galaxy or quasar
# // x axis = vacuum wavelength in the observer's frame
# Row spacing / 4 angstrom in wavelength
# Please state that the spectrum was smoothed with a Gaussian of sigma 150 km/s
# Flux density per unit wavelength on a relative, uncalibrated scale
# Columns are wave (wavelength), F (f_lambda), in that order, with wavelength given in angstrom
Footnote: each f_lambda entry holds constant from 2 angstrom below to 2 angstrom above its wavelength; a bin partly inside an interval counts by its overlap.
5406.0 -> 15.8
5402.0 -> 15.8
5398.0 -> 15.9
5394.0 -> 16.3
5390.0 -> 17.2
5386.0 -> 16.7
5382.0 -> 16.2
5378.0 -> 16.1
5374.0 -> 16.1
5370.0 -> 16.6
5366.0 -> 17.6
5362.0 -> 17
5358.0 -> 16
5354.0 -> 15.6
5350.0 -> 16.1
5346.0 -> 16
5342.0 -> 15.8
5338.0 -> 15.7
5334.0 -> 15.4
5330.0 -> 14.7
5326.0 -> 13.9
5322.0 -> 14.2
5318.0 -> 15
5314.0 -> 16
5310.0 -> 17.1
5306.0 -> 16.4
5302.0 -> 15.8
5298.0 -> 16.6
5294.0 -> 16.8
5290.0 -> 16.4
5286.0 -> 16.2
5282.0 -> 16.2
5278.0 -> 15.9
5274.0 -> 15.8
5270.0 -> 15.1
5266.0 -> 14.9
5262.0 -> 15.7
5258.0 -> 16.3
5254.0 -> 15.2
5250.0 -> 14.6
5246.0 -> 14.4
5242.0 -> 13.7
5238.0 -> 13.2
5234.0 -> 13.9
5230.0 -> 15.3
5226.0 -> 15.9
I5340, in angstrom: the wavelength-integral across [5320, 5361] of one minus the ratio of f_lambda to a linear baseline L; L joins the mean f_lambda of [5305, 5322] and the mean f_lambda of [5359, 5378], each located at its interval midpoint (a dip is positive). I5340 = 2.3 angstrom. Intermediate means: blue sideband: 15.9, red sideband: 16.7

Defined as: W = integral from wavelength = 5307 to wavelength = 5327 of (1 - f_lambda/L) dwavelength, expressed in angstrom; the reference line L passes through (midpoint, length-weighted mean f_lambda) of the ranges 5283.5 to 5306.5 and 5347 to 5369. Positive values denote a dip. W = 1.3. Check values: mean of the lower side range 16.4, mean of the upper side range 16.4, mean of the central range 15.4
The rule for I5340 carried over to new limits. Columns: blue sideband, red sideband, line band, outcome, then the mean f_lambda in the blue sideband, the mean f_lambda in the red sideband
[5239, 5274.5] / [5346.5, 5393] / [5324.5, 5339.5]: 1.0 angstrom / 15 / 16.5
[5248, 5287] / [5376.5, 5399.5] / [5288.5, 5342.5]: 0.7 angstrom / 15.6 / 16.4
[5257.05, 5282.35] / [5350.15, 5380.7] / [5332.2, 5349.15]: 0.5 angstrom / 15.6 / 16.4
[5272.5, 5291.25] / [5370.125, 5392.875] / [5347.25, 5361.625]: 0.3 angstrom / 16.1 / 16.5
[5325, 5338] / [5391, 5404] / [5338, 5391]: -2.9 angstrom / 14.9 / 16.1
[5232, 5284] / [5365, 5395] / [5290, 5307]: -1.0 angstrom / 15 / 16.6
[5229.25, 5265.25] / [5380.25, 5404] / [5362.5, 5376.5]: -0.6 angstrom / 14.7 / 16.4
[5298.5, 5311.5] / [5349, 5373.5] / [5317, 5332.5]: 1.9 angstrom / 16.4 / 16.5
